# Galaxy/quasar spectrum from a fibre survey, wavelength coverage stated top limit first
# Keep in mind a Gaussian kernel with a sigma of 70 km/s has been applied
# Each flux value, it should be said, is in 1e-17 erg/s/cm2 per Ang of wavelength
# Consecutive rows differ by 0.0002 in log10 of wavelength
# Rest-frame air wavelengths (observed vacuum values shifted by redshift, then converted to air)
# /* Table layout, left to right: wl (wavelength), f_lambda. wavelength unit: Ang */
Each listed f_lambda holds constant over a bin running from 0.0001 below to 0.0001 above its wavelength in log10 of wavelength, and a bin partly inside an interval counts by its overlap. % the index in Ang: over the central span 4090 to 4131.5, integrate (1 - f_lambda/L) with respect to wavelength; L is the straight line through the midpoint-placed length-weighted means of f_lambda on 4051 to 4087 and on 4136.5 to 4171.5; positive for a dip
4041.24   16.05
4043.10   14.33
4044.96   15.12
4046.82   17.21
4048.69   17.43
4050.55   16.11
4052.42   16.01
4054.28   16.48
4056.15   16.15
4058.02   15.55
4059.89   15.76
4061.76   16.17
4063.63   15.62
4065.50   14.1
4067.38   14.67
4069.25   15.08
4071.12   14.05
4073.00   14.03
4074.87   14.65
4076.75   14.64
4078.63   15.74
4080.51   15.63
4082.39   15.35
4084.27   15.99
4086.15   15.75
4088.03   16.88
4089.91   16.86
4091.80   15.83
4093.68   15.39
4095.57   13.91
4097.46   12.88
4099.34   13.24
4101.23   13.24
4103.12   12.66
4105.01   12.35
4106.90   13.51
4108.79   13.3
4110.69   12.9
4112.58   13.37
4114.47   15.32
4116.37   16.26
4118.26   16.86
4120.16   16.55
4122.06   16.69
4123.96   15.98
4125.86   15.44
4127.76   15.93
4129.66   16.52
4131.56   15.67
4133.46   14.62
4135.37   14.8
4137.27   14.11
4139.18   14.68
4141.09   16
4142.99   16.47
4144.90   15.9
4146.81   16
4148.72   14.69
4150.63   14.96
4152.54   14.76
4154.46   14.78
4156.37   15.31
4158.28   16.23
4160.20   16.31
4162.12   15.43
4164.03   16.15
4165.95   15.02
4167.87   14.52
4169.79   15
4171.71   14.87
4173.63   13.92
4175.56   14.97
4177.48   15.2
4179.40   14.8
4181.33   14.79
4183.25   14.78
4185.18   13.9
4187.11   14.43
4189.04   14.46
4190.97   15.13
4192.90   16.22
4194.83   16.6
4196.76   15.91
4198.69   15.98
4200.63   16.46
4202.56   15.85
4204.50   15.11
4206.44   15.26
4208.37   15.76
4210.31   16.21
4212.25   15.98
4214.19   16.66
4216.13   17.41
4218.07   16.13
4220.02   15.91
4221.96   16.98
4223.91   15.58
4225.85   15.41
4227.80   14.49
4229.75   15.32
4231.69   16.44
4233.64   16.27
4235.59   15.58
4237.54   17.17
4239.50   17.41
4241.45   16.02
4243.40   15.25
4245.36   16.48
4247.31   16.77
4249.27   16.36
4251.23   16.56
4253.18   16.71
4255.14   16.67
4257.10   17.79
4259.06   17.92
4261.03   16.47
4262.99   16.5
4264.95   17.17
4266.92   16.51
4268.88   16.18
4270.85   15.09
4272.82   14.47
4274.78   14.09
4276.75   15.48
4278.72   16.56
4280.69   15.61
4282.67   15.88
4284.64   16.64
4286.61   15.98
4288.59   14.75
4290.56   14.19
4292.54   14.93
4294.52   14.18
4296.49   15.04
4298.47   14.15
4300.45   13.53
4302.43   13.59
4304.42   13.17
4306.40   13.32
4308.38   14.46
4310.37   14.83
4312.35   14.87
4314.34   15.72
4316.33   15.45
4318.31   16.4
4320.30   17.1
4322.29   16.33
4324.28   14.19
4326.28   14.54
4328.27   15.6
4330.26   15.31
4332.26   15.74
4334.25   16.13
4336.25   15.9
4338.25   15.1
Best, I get 1.63 Ang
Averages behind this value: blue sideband 15.3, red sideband 15.3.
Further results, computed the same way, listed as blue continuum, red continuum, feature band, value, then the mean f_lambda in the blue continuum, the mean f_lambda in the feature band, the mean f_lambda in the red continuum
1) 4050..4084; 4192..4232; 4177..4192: 1.1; 15.3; 14.7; 16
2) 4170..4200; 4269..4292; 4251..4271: -1.9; 15.1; 16.8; 15.4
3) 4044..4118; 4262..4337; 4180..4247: -2.9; 15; 15.8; 15.3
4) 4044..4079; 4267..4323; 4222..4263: -3.2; 15.5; 16.4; 15.1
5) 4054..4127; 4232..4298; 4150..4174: 0.3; 15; 15.2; 16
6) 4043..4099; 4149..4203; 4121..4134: -0.5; 15.4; 15.9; 15.2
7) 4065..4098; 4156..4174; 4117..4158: -0.9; 15.1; 15.6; 15.3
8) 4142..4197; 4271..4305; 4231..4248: -1.5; 15.2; 16.4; 14.9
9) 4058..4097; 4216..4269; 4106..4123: 0.6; 15.3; 15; 16.4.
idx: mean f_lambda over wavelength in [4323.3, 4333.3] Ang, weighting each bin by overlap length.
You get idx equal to 15.1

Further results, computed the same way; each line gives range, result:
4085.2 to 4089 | 16.3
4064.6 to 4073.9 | 14.4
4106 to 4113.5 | 13.3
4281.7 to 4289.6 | 15.8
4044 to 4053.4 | 16.4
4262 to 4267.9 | 16.7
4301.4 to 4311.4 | 13.9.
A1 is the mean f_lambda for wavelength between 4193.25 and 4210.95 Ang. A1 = 15.9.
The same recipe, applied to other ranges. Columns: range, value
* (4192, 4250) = 16.1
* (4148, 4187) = 15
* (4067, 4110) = 14.6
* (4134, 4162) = 15.3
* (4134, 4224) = 15.5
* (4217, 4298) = 16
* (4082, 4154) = 15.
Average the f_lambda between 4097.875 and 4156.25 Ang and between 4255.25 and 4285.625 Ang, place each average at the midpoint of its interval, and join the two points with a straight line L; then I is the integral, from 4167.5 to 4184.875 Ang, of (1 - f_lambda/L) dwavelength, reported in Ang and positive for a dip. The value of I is 0.7 Ang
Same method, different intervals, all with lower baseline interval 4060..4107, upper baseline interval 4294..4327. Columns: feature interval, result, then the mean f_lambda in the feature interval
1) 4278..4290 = -0.86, 15.8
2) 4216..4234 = -1.40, 15.9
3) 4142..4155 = -0.54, 15.4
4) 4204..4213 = -0.56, 15.7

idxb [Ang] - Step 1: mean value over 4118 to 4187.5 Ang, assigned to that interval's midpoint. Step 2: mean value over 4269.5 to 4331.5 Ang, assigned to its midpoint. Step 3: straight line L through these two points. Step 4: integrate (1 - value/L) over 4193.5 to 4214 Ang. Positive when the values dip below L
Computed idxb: -1.0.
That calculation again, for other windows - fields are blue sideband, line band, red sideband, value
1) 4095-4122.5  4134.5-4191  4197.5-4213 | 0.0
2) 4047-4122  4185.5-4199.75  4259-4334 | -0.3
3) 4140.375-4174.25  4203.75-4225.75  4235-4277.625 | -0.2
